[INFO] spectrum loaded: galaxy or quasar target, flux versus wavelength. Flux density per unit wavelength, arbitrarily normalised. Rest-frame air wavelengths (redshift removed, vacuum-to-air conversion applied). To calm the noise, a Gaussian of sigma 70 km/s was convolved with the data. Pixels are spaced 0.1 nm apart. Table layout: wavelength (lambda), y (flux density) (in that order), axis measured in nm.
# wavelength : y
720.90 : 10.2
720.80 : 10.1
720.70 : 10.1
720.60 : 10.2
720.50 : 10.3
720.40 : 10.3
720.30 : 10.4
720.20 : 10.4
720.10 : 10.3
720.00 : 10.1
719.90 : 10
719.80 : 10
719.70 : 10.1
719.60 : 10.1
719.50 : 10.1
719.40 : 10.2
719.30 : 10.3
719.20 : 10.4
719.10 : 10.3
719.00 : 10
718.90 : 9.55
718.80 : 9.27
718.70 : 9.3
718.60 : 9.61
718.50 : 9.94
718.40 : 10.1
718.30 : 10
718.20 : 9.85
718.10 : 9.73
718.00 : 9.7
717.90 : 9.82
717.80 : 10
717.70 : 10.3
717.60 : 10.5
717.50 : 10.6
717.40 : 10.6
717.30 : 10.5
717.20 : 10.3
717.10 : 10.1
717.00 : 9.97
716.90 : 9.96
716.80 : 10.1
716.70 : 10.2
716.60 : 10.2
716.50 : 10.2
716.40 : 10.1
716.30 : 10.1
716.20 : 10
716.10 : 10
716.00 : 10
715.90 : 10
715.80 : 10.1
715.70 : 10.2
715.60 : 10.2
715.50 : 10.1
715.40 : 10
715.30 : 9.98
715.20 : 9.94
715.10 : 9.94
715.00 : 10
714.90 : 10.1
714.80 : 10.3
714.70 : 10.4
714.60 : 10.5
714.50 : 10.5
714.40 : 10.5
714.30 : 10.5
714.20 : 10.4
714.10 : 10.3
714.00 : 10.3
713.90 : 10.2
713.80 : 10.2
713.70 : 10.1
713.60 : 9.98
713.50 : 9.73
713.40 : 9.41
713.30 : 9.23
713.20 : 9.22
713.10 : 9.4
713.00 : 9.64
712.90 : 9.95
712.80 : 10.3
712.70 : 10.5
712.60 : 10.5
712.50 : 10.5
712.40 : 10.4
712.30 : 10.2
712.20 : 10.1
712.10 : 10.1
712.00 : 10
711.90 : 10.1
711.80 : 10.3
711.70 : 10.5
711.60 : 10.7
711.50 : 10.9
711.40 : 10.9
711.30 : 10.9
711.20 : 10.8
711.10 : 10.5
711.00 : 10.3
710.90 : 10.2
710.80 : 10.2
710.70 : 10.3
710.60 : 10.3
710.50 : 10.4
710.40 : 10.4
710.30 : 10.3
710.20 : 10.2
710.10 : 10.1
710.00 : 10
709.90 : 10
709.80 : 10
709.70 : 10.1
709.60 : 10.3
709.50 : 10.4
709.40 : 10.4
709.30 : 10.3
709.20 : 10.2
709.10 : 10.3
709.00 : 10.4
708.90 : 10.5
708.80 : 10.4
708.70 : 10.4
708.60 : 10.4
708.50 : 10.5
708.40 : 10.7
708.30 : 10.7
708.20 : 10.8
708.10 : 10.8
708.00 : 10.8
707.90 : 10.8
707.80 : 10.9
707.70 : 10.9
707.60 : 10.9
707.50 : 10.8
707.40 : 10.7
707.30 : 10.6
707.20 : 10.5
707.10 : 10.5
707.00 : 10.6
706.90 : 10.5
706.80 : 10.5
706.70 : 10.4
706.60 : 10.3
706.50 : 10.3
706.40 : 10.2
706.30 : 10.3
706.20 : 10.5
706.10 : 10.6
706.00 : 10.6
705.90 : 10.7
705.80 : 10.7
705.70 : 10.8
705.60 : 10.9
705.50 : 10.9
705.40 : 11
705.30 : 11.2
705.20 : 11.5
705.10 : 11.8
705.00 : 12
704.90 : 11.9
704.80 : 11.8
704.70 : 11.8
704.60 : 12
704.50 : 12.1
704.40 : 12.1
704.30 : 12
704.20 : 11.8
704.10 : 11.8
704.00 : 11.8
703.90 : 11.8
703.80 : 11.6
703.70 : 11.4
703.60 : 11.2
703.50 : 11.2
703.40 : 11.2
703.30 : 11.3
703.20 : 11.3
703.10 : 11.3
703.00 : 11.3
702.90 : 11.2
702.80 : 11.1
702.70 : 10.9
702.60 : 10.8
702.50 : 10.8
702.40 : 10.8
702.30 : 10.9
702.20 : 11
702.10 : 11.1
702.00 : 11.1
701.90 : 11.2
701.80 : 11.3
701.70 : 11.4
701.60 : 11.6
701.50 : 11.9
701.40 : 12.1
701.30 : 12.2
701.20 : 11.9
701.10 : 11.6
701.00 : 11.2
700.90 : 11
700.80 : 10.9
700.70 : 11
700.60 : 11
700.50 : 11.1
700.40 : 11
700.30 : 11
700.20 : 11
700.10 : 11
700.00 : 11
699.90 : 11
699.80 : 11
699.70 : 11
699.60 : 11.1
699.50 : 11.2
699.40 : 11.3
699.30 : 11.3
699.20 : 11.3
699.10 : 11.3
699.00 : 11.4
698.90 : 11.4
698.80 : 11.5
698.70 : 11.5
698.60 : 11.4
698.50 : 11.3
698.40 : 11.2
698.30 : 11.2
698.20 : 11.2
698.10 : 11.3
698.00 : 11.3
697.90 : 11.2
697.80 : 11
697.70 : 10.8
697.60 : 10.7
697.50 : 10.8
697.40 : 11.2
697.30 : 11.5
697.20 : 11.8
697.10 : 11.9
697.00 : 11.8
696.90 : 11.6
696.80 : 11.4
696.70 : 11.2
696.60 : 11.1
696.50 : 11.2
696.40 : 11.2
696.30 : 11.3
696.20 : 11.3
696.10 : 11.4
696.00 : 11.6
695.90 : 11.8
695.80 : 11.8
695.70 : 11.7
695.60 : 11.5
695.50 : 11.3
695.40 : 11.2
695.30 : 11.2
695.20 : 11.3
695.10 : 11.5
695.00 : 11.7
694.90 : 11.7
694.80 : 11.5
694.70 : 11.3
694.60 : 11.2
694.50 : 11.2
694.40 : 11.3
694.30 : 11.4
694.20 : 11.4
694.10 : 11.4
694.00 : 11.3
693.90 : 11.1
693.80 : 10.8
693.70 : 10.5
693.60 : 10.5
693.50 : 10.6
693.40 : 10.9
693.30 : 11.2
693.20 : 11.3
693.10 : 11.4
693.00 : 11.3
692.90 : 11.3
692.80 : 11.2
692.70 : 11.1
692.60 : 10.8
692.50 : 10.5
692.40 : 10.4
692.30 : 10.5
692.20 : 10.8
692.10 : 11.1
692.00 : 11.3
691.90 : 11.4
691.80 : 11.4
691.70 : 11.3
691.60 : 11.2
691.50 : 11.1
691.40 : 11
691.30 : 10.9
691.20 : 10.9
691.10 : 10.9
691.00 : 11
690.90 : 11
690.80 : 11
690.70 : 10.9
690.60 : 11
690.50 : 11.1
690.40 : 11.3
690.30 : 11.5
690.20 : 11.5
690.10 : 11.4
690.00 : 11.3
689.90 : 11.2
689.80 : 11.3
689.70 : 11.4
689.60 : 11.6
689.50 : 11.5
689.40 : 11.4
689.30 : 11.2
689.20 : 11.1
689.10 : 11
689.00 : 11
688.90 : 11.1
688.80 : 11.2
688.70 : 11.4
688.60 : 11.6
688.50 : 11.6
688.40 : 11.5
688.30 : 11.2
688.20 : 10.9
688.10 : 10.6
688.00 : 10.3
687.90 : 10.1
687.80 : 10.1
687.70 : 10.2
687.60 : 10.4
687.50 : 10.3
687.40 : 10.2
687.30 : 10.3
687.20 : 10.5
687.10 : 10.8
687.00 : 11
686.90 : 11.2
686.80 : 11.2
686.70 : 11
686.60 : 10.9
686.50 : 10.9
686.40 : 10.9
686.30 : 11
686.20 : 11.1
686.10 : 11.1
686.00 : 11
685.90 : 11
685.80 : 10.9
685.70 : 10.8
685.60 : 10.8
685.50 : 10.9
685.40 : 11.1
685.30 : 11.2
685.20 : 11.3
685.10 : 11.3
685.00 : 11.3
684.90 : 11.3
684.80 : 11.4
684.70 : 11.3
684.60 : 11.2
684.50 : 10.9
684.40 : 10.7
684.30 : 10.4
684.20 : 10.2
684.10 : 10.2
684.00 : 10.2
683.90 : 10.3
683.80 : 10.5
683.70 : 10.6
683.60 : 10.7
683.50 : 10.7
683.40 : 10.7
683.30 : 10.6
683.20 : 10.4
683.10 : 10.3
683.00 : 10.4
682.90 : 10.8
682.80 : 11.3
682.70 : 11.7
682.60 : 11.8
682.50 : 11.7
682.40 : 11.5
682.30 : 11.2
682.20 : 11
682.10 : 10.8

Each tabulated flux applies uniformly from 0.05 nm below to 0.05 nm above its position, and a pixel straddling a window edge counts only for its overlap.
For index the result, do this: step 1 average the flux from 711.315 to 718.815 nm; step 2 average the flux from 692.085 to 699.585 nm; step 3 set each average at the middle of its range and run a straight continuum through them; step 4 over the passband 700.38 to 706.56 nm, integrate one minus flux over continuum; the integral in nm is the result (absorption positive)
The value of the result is -0.27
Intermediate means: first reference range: 11.2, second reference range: 10.1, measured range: 11.3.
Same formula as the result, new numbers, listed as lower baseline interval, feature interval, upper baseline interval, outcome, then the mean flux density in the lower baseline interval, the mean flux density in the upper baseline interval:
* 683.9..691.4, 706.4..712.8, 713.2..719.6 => -0.10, 11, 10.1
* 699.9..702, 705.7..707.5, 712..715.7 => 0.04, 11.3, 10.1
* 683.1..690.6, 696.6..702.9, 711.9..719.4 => -0.41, 10.9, 10.1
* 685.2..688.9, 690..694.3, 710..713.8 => -0.13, 10.9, 10.2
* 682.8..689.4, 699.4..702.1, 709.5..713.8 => -0.20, 10.8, 10.2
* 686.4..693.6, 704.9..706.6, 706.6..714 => -0.06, 11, 10.3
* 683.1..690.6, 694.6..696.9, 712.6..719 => -0.16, 10.9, 10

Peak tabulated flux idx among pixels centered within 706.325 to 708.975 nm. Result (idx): 10.9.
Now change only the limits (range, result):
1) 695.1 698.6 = 11.9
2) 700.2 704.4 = 12.2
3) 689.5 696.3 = 11.8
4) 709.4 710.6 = 10.4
